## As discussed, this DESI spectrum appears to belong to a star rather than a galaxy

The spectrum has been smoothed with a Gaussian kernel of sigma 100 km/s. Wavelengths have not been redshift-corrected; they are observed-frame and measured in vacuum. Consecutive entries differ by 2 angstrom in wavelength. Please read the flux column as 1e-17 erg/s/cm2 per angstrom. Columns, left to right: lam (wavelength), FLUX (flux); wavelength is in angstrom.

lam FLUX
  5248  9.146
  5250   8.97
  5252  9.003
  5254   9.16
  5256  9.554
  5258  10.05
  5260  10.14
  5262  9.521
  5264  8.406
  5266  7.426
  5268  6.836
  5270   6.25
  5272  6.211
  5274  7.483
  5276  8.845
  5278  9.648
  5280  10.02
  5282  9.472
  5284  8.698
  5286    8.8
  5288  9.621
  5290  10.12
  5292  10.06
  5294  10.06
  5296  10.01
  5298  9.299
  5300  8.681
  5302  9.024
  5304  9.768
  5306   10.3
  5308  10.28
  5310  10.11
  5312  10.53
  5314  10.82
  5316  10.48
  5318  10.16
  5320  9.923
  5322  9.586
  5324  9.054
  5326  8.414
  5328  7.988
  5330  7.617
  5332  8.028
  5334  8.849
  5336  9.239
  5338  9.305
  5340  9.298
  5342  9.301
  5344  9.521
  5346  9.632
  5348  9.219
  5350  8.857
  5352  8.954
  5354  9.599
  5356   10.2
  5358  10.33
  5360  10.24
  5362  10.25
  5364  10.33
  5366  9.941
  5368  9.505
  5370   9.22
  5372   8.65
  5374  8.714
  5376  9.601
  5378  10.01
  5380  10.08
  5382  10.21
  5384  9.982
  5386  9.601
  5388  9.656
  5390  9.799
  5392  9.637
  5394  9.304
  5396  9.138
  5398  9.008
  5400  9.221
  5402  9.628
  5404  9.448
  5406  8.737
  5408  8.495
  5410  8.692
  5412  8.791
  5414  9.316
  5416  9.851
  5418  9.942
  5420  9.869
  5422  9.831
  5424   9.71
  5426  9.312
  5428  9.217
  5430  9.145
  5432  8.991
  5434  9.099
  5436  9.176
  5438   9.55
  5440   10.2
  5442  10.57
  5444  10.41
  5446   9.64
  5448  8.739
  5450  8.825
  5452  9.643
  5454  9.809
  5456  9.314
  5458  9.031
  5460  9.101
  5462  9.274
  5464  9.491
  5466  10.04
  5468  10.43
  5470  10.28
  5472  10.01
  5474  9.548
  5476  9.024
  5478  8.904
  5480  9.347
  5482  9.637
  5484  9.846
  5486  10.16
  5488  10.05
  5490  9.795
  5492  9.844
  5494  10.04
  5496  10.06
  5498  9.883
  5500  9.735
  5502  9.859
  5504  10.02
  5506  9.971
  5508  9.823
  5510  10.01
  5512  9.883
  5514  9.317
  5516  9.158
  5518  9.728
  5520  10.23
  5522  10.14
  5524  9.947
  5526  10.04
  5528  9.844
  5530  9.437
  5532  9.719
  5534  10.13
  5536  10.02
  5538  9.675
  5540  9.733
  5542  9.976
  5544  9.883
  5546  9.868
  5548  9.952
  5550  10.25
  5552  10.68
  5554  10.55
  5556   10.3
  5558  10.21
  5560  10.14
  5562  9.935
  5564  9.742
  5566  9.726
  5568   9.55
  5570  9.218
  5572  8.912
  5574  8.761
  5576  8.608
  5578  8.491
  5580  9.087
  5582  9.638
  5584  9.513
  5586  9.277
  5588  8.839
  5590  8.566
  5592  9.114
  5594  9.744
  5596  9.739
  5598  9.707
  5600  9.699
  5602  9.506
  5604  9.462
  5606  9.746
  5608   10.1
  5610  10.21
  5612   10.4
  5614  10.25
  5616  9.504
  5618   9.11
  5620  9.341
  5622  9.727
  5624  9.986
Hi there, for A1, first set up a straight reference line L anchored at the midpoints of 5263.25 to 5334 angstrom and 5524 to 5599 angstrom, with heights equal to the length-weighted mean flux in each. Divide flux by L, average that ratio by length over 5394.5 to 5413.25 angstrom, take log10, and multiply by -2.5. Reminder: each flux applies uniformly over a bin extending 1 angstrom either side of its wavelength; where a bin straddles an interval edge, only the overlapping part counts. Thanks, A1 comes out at 0.03 mag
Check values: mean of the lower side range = 9.09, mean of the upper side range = 9.64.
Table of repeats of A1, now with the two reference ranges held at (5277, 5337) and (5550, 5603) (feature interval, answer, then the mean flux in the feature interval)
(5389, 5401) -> 0.02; 9.35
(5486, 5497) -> -0.05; 9.98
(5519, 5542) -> -0.04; 9.9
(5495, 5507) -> -0.05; 9.92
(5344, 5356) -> 0.02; 9.35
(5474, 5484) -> 0.02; 9.32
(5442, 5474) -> -0.01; 9.63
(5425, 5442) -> 0.01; 9.41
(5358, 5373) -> -0.03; 9.77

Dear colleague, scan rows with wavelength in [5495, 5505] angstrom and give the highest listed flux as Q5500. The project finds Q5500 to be 10.06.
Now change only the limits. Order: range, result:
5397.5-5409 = 9.628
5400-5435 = 9.942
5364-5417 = 10.33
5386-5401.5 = 9.799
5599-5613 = 10.4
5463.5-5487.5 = 10.43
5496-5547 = 10.23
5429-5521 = 10.57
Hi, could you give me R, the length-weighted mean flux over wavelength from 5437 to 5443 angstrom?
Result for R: 10.1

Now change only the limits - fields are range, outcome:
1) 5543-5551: 9.99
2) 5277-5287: 9.33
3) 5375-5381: 9.9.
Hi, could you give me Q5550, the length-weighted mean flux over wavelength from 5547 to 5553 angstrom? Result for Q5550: 10.3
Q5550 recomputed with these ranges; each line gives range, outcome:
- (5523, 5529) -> 9.94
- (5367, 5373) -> 9.12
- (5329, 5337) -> 8.43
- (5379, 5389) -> 9.91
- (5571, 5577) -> 8.76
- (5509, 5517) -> 9.59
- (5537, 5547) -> 9.83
